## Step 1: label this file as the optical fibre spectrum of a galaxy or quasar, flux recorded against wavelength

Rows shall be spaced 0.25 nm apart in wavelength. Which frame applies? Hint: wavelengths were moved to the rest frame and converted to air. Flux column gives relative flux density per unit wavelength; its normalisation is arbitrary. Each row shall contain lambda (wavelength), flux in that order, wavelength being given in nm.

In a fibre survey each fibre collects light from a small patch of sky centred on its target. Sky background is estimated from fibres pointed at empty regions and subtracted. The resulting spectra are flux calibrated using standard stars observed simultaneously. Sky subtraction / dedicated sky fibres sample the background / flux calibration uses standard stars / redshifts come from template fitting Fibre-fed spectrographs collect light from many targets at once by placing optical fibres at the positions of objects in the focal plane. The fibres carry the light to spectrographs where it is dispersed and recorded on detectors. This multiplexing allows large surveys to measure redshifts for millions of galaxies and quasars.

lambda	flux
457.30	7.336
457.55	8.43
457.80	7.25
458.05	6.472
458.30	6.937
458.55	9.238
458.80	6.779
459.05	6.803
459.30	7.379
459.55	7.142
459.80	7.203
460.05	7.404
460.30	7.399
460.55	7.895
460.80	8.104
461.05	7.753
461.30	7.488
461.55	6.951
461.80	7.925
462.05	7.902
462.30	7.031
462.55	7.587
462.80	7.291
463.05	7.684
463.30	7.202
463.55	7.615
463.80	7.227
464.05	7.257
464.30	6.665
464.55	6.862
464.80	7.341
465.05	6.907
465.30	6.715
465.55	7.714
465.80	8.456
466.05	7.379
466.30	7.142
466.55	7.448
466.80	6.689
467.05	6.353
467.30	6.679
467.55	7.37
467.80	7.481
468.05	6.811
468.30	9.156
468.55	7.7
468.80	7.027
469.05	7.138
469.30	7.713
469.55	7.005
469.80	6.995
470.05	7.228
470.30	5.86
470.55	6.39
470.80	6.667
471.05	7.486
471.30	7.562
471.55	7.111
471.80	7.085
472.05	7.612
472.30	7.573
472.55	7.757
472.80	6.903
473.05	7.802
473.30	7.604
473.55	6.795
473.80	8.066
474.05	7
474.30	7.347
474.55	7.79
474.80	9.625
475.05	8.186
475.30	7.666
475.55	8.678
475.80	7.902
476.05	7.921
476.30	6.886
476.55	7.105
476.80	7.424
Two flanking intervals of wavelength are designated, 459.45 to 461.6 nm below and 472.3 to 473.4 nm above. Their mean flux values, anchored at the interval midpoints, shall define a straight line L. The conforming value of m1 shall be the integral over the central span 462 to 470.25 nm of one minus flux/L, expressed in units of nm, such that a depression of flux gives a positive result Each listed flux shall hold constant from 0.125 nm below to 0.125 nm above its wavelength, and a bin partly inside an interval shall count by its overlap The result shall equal 0.26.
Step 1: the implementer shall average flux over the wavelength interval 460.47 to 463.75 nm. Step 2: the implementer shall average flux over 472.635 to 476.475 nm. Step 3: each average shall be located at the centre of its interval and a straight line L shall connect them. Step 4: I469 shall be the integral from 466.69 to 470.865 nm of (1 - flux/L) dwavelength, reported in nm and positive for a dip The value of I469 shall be 0.31 nm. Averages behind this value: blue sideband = 7.56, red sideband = 7.74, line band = 7.08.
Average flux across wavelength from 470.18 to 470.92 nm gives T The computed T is 6.31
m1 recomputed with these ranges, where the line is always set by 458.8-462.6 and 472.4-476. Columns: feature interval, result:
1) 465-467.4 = 0.13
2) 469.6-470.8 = 0.16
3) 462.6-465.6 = 0.13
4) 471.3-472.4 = 0.05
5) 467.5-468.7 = -0.01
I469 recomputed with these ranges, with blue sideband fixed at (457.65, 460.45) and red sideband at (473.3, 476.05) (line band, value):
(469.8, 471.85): 0.218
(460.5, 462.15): -0.074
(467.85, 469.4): 0.015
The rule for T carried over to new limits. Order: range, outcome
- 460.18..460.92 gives 7.8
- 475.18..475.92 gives 8.09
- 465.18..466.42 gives 7.49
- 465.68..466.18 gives 7.9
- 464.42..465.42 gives 6.96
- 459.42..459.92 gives 7.17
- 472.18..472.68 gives 7.66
